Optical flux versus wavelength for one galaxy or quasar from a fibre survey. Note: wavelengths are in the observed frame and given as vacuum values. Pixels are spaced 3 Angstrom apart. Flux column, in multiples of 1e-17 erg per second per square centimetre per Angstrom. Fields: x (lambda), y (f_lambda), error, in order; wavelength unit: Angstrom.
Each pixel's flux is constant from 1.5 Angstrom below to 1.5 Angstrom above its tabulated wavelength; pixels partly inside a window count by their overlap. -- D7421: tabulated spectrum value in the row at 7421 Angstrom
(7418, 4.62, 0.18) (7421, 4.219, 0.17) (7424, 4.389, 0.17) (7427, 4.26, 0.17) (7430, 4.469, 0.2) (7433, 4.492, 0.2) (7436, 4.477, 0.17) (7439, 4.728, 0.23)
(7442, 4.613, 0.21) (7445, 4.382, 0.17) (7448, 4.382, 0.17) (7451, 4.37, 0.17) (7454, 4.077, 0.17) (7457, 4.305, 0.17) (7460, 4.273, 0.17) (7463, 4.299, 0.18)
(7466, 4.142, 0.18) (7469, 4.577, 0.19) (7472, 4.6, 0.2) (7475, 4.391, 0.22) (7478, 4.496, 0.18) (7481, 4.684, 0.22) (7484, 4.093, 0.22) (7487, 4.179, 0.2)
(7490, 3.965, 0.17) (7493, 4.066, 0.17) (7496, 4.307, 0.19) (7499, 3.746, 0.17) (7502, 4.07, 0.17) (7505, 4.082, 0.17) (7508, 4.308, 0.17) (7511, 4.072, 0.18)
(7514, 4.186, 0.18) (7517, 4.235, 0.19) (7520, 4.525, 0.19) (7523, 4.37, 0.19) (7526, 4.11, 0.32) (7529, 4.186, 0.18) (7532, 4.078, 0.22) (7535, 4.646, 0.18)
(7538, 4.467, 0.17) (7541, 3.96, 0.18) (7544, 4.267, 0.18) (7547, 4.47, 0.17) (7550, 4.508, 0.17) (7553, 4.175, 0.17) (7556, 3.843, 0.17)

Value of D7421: 4.219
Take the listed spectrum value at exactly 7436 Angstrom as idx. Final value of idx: 4.477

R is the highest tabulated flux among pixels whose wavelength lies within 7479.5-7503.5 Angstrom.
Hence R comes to 4.684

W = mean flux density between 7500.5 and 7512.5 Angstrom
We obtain 4.13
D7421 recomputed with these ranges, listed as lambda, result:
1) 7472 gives 4.6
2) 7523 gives 4.37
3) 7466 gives 4.142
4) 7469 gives 4.577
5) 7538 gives 4.467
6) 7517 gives 4.235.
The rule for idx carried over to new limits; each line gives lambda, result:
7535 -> 4.646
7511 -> 4.072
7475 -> 4.391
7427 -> 4.26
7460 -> 4.273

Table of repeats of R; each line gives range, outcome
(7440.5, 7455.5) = 4.613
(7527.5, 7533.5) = 4.186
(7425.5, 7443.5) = 4.728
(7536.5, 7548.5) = 4.47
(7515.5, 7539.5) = 4.646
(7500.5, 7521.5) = 4.525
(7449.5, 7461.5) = 4.37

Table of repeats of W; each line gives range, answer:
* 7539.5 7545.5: 4.11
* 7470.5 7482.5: 4.54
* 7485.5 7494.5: 4.07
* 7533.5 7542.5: 4.36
